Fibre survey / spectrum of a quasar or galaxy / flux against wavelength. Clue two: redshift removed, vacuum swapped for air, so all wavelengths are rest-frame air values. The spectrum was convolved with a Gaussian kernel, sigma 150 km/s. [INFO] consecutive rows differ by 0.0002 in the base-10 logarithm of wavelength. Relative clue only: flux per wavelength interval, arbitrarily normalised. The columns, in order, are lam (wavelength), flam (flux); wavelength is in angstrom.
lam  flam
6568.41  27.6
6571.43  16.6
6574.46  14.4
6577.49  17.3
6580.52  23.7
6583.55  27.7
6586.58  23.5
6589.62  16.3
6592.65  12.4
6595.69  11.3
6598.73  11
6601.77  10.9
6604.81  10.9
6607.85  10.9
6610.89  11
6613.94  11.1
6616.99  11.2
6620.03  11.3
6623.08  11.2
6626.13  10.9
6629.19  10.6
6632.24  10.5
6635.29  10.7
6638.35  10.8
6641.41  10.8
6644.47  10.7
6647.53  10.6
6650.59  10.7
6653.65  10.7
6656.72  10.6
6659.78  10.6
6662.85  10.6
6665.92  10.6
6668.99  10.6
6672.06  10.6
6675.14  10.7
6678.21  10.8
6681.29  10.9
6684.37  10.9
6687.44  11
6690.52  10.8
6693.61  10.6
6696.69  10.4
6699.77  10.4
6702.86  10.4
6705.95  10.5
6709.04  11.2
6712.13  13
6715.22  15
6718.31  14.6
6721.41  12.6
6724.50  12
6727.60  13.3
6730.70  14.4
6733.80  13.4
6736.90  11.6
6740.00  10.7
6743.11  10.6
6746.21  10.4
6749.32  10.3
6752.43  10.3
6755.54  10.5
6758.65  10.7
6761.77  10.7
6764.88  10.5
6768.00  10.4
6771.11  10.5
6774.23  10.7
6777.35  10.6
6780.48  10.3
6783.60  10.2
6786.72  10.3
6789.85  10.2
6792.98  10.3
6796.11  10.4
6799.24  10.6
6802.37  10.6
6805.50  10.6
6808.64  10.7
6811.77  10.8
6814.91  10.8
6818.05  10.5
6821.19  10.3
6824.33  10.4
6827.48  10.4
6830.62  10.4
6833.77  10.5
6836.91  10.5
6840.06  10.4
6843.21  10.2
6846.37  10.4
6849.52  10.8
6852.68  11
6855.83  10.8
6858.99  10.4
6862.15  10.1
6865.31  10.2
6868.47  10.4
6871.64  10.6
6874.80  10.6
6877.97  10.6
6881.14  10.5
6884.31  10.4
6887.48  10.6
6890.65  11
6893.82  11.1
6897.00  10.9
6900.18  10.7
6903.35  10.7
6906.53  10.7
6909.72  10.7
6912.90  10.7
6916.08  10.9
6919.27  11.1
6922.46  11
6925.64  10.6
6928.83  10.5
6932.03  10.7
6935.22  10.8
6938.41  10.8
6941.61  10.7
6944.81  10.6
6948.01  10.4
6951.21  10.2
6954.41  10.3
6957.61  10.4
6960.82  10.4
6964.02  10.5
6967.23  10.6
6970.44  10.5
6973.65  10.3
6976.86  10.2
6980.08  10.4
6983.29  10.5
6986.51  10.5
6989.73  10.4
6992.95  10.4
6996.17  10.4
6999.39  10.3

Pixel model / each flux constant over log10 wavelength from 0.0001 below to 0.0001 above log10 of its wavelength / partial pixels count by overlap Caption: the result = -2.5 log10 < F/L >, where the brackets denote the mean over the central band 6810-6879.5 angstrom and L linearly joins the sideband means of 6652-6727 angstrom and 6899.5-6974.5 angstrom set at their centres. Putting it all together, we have 0.04 mag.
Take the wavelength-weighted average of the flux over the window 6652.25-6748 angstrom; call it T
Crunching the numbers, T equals 11.4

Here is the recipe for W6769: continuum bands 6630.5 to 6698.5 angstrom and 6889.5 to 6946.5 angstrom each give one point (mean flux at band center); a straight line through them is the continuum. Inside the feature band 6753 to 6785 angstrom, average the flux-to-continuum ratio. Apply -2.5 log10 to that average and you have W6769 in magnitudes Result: 0.023 mag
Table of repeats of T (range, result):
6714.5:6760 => 12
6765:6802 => 10.4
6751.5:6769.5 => 10.5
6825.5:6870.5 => 10.5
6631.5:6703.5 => 10.7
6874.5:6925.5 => 10.8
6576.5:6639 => 13.6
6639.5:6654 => 10.7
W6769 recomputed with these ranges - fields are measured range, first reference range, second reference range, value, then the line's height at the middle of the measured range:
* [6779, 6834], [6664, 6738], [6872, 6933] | 0.072 mag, 11.2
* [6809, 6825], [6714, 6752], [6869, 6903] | 0.083 mag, 11.4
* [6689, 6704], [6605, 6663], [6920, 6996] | 0.025 mag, 10.8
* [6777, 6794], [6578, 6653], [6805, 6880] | 0.085 mag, 11.1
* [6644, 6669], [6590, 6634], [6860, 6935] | 0.050 mag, 11.1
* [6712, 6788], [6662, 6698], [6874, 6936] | -0.074 mag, 10.7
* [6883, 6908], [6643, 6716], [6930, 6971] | -0.017 mag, 10.6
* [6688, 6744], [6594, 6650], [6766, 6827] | -0.124 mag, 10.7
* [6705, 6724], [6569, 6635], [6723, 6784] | -0.084 mag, 11.9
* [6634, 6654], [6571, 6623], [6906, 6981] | 0.298 mag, 14.1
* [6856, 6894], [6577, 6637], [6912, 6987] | 0.070 mag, 11.2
